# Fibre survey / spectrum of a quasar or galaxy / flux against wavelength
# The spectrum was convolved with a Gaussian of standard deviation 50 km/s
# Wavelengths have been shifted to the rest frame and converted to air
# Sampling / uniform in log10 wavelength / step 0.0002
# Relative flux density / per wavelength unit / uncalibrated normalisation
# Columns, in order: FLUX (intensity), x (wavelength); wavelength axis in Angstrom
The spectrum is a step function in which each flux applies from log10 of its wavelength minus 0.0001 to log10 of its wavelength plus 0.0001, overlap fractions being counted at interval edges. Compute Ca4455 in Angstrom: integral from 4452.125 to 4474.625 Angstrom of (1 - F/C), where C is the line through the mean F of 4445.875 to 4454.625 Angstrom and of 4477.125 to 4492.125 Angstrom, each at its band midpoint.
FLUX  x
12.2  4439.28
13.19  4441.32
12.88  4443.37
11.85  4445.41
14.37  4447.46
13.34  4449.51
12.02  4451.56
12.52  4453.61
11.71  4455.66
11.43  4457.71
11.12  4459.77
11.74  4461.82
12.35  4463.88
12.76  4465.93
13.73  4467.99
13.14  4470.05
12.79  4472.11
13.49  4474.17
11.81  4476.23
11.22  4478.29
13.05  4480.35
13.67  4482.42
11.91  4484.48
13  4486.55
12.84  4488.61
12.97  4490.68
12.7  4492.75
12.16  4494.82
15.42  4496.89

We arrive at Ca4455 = 0.80 Angstrom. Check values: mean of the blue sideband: 13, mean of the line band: 12.4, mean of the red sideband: 12.7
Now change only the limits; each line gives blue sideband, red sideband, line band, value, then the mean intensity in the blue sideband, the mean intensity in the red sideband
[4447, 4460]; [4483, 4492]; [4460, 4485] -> -0.1 Angstrom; 12.3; 12.7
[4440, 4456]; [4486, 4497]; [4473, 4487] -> 0.4 Angstrom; 12.8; 13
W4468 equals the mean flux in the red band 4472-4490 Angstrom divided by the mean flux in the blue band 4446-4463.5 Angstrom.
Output 1.03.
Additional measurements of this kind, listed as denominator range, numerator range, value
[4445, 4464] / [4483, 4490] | 1.04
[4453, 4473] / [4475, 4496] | 1.02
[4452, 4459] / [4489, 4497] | 1.10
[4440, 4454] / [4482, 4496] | 0.99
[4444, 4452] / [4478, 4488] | 0.98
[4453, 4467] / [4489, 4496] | 1.06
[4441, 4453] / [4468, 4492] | 0.99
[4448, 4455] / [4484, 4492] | 1.00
